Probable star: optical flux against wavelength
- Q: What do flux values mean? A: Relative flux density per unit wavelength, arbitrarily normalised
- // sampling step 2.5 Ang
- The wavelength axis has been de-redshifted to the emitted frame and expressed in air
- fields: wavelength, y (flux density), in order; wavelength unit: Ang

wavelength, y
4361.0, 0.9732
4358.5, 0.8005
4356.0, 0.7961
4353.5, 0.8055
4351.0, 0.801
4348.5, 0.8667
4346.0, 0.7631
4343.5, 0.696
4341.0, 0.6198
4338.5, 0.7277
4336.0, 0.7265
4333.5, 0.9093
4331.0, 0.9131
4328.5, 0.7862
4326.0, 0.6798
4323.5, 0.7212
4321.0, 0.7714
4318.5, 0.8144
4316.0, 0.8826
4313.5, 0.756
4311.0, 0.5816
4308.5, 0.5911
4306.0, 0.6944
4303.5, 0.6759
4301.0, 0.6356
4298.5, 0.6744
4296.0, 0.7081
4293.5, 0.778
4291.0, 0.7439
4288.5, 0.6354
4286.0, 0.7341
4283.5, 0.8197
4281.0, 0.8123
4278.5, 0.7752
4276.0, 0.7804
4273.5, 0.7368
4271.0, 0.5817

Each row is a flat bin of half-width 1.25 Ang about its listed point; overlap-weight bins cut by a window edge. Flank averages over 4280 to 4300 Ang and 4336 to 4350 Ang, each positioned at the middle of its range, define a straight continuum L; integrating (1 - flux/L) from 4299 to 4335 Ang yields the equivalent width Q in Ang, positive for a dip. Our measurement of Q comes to -0.33 Ang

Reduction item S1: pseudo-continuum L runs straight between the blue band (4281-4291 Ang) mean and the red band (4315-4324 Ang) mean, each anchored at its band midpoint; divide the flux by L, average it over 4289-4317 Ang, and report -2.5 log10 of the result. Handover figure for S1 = 0.108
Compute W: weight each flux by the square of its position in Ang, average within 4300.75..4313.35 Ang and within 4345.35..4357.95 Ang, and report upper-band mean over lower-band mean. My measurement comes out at 1.28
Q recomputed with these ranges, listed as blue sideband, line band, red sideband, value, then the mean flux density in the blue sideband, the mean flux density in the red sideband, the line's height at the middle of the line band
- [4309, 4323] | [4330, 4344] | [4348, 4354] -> 0.45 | 0.75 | 0.821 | 0.793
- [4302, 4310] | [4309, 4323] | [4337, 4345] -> -1.88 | 0.651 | 0.685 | 0.661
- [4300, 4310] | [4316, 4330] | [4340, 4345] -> -2.41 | 0.648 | 0.665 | 0.656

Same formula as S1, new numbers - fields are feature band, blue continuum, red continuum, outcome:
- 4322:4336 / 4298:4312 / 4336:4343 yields -0.18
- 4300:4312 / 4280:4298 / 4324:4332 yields 0.19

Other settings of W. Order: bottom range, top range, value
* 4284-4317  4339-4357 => 1.11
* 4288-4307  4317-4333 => 1.15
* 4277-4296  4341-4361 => 1.08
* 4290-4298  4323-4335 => 1.11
